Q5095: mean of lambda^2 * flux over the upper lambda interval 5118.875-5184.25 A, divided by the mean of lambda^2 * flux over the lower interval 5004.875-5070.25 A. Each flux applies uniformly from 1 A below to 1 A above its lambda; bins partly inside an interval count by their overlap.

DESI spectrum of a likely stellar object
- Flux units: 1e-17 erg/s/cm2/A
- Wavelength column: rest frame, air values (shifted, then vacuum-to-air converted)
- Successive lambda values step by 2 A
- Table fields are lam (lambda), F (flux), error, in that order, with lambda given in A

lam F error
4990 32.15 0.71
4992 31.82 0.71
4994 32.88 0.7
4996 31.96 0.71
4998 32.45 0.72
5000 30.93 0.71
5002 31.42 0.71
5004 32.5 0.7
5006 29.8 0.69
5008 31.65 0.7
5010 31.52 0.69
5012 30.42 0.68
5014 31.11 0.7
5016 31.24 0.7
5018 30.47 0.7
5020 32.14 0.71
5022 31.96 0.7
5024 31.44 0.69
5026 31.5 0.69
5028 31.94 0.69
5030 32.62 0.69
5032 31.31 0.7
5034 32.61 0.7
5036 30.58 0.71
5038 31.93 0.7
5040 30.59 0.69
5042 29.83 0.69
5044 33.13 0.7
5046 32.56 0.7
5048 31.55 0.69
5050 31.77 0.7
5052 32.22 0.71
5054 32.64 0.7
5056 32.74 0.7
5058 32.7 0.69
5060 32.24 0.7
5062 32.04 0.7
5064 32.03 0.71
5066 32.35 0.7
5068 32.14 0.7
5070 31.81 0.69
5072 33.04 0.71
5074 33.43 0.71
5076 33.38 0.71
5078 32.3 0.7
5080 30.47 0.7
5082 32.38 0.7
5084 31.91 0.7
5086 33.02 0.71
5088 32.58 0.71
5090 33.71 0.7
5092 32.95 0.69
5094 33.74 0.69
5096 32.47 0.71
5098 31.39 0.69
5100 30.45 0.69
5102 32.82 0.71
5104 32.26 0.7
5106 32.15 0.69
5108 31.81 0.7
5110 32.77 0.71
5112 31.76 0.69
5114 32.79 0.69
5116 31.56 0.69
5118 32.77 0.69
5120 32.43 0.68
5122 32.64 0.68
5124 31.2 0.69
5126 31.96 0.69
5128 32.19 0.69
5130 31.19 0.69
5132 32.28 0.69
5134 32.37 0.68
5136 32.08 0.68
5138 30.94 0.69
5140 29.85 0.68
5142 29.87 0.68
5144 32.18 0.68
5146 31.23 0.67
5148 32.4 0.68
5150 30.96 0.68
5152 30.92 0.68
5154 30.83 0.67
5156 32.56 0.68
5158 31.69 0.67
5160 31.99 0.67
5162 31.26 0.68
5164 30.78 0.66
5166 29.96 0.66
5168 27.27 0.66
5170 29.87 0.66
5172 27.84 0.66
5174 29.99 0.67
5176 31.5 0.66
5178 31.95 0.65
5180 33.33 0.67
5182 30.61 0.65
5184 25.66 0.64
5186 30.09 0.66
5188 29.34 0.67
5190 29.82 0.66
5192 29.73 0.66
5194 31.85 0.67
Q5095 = 1.02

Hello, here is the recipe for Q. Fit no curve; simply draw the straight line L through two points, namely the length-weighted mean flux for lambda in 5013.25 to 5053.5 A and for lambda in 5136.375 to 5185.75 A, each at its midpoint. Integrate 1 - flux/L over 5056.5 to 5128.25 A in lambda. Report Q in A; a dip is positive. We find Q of -2.63 A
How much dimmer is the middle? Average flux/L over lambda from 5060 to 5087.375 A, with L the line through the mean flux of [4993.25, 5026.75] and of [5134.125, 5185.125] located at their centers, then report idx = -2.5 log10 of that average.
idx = -0.040 mag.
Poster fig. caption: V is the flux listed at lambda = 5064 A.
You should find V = 32.03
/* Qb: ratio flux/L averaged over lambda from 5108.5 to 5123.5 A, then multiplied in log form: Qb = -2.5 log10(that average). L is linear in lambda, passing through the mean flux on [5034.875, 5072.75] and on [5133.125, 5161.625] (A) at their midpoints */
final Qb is -0.02 mag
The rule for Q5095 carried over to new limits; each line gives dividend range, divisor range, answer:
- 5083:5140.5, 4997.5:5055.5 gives 1.05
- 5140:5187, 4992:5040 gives 1.03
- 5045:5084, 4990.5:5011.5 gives 1.05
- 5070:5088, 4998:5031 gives 1.06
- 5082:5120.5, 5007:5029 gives 1.07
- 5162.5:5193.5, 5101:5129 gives 0.95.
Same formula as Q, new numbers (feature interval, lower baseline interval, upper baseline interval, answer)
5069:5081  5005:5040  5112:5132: -0.2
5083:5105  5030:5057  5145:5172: -0.8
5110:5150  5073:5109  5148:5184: -0.3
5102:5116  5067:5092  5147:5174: -0.2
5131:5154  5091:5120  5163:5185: -0.3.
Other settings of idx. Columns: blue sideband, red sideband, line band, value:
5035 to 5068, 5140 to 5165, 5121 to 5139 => -0.01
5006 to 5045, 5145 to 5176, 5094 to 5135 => -0.04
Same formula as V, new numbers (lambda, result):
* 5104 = 32.26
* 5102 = 32.82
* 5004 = 32.5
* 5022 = 31.96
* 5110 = 32.77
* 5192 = 29.73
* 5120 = 32.43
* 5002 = 31.42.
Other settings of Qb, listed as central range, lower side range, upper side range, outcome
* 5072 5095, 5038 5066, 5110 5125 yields -0.02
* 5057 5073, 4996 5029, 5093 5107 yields -0.01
